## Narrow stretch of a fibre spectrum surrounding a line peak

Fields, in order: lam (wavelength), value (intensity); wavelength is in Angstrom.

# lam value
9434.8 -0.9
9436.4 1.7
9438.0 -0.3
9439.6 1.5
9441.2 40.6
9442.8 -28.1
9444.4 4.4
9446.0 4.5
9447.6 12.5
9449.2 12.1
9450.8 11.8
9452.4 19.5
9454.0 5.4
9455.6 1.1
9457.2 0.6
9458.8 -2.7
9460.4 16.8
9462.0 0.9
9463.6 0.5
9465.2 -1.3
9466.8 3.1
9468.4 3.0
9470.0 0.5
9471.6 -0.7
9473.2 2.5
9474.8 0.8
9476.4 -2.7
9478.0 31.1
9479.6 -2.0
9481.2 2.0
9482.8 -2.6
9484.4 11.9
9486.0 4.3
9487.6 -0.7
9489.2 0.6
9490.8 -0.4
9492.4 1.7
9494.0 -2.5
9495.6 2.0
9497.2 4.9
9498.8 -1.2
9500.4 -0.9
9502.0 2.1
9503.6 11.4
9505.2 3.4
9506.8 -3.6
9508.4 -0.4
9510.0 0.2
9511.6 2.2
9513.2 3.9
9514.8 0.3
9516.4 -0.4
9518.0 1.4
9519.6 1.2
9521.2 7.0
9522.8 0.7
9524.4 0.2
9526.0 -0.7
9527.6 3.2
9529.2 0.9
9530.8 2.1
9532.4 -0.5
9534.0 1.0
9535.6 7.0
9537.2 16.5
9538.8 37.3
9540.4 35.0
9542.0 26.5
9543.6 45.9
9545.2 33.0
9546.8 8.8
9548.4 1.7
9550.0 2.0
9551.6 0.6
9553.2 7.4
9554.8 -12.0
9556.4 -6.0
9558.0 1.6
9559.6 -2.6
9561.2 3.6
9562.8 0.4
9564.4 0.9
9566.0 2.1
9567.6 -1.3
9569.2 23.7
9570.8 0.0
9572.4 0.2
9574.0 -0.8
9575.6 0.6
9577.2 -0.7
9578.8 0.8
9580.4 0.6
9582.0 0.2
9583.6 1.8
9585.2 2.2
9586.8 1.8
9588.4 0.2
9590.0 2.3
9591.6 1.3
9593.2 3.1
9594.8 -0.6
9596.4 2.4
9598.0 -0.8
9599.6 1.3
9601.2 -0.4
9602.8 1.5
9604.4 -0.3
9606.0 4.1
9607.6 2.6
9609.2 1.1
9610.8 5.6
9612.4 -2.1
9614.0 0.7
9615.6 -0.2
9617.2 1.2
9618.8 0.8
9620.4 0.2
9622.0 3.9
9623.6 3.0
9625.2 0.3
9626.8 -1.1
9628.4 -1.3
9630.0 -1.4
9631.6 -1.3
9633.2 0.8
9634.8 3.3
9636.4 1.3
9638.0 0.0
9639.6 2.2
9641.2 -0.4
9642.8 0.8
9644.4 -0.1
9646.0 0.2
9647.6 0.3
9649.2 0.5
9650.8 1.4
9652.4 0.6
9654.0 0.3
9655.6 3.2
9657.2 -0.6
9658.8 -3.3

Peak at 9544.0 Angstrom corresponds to [O III]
